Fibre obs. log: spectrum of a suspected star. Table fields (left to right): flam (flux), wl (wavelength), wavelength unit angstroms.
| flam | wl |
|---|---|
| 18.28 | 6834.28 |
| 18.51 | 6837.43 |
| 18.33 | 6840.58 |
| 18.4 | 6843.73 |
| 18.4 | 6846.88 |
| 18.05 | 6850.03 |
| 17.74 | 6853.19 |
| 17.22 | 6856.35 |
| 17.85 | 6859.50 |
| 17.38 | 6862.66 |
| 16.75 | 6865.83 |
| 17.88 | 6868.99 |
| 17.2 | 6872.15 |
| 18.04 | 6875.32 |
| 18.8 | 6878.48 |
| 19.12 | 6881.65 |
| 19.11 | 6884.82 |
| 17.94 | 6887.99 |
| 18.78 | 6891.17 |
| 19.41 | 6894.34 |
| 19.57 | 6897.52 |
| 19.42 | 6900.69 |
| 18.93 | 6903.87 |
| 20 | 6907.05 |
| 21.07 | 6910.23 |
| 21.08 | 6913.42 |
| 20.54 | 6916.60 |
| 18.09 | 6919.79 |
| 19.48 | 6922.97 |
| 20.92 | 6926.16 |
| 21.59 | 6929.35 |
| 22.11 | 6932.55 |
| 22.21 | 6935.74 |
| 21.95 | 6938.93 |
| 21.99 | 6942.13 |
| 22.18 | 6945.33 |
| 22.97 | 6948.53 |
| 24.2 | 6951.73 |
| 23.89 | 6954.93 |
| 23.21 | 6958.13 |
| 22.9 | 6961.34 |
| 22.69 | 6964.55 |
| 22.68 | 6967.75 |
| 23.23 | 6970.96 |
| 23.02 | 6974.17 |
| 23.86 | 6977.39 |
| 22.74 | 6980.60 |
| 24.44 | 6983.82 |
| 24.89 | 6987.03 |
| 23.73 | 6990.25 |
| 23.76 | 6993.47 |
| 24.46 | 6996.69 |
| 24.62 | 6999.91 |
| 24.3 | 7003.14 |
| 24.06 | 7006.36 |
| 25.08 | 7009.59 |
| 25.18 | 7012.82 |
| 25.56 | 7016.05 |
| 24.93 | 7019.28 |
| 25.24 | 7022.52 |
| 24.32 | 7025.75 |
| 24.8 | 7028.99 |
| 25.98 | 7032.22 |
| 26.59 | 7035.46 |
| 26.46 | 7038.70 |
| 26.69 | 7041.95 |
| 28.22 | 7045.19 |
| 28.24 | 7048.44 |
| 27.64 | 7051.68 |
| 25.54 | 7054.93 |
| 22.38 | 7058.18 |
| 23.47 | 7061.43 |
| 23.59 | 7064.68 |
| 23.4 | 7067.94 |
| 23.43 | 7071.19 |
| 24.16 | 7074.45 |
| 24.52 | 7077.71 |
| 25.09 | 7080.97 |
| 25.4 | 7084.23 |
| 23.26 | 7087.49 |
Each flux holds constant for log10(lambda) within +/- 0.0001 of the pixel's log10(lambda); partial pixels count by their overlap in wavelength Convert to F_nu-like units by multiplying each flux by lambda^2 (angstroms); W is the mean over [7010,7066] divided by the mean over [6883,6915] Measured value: 1.4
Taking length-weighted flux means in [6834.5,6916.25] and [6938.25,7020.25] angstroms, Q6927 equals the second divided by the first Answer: 1.27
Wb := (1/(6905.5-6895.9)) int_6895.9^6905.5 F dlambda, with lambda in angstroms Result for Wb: 19.3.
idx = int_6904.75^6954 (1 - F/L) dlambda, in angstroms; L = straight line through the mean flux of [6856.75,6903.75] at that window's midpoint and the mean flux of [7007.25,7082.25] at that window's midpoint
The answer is -2.2 angstroms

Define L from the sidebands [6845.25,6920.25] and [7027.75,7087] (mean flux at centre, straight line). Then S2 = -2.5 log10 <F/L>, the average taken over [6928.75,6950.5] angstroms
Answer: -0.069 mag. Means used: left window 18.7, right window 25.3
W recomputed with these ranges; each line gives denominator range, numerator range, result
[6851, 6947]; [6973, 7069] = 1.32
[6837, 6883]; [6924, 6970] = 1.29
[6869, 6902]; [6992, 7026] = 1.37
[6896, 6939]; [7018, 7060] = 1.31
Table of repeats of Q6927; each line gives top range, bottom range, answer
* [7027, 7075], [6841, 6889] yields 1.41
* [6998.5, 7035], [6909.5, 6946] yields 1.19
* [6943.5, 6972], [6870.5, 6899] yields 1.24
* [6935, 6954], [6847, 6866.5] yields 1.29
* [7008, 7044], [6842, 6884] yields 1.43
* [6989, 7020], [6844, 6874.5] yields 1.39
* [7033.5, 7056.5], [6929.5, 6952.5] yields 1.21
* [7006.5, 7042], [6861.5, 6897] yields 1.39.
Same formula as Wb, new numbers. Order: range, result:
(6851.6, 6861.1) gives 17.6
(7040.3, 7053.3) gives 27.7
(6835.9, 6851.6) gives 18.3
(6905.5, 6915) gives 20.7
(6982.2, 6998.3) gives 24.3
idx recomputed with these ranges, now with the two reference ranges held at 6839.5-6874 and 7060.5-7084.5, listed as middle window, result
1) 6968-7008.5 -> -4.3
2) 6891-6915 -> -0.9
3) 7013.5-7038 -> -2.9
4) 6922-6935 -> -0.9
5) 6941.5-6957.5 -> -2.1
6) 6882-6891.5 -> 0.0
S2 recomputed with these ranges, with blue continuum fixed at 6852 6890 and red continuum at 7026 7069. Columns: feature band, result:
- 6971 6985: -0.041 mag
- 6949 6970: -0.072 mag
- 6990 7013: -0.036 mag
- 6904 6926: -0.010 mag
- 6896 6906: -0.007 mag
